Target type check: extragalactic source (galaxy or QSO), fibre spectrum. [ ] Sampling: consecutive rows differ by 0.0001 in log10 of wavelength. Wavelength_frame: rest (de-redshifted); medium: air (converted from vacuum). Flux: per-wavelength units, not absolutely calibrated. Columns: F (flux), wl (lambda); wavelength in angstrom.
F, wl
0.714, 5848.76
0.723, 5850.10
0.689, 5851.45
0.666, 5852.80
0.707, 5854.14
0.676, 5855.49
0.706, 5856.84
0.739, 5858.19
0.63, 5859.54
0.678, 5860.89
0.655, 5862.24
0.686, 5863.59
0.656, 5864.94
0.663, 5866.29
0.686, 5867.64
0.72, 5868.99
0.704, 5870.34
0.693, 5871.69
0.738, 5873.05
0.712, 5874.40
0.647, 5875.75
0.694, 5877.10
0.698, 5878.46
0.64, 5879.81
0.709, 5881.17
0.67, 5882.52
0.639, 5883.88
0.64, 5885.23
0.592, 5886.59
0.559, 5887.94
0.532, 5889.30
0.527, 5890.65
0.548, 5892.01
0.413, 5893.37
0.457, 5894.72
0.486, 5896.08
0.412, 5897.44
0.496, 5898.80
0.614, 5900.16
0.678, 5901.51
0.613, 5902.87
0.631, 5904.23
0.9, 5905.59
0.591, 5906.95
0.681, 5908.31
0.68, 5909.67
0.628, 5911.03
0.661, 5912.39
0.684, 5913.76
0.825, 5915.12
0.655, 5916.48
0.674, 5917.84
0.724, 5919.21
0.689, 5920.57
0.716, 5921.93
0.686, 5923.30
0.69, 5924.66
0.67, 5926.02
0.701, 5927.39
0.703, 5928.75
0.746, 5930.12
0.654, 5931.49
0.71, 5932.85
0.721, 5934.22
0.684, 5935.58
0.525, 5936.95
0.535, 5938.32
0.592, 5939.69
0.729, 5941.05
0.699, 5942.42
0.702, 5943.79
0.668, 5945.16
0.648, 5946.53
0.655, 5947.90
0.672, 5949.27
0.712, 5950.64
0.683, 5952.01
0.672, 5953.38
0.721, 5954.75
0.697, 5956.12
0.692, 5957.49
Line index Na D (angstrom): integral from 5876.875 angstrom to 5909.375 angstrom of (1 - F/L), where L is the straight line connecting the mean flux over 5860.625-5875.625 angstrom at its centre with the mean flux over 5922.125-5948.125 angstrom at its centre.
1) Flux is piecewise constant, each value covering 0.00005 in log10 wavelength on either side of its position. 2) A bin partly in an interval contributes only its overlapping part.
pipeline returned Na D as 3.9 angstrom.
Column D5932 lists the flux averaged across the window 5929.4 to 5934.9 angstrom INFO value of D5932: 0.707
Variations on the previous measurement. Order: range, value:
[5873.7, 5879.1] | 0.688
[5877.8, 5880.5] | 0.668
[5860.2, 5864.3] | 0.673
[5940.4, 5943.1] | 0.713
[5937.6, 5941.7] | 0.617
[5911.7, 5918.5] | 0.7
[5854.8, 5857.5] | 0.69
